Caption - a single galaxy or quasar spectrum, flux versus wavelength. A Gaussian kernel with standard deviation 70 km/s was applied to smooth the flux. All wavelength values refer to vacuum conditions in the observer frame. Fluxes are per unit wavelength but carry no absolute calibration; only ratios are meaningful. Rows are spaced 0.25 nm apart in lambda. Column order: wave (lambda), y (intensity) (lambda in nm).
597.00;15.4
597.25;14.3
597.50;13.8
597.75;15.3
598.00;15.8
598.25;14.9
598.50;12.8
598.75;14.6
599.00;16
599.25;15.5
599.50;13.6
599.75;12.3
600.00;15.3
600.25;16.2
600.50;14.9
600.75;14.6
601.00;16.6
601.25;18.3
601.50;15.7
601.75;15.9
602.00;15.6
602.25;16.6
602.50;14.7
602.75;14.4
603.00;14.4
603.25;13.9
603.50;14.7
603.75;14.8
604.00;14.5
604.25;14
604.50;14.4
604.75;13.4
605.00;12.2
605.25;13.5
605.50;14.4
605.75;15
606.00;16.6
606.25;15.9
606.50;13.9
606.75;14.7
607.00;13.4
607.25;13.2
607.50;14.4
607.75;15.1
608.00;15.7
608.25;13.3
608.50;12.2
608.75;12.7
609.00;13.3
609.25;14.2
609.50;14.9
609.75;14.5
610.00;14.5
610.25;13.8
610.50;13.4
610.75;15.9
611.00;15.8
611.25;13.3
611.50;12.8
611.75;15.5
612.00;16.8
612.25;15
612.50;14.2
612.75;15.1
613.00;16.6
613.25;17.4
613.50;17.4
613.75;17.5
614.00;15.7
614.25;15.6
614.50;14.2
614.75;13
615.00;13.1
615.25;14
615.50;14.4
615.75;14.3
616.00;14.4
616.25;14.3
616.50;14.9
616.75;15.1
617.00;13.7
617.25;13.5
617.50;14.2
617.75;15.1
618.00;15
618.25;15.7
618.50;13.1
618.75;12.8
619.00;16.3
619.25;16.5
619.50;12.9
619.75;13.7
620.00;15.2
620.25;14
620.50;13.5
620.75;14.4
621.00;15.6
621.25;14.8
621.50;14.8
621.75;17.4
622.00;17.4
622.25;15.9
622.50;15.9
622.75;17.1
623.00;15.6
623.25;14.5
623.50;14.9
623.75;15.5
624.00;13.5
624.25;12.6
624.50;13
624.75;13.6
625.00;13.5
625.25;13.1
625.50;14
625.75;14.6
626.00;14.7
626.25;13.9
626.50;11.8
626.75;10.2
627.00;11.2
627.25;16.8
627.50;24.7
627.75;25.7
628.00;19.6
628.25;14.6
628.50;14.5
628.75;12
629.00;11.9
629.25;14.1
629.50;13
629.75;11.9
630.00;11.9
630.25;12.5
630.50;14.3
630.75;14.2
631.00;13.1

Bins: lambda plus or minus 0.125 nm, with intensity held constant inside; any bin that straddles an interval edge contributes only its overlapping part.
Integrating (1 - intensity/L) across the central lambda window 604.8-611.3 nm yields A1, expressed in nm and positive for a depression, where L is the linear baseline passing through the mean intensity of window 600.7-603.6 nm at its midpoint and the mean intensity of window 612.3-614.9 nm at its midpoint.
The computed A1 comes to 0.56 nm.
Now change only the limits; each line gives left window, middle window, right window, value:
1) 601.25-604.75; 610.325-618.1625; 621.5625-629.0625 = 0.09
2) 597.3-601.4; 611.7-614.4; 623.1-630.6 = -0.25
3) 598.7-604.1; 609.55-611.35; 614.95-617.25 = 0.01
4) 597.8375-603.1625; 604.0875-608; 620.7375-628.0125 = 0.23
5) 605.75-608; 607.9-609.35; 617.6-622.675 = 0.12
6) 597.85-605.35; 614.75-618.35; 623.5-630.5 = 0.05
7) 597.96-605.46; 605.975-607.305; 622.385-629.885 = 0.02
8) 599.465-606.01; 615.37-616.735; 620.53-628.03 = 0.05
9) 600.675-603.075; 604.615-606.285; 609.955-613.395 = 0.12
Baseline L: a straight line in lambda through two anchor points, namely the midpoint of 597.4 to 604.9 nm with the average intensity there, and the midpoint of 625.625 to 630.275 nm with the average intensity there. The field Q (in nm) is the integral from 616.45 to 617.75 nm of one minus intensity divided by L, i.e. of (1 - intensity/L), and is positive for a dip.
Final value 0.04 nm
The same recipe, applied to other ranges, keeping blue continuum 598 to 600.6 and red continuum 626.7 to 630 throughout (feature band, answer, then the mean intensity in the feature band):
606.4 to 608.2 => 0.07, 14.3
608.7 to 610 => 0.08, 14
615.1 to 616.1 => 0.05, 14.2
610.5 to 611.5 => 0.03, 14.5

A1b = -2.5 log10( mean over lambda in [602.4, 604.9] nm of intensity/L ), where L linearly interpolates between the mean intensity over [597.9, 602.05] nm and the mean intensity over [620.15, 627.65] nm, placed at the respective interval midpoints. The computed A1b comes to 0.06 mag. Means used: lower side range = 15.2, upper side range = 14.8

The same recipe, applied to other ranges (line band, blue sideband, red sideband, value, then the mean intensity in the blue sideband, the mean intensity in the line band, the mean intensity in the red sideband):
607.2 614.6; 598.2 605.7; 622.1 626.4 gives -0.01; 14.8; 14.8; 14.5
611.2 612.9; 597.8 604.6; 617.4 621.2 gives 0.00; 15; 14.8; 14.5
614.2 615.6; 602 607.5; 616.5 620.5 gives 0.04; 14.4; 14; 14.4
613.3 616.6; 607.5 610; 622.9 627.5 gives -0.06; 14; 14.9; 14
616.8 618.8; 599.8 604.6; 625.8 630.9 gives 0.05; 15.2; 14.2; 14.7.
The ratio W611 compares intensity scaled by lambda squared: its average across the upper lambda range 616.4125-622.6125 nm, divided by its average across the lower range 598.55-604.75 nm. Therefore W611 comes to 1.05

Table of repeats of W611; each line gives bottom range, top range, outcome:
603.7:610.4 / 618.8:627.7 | 1.11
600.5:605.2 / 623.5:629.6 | 1.06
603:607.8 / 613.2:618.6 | 1.07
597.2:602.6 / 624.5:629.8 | 1.06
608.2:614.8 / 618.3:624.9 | 1.03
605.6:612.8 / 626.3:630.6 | 1.09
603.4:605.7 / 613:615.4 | 1.13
